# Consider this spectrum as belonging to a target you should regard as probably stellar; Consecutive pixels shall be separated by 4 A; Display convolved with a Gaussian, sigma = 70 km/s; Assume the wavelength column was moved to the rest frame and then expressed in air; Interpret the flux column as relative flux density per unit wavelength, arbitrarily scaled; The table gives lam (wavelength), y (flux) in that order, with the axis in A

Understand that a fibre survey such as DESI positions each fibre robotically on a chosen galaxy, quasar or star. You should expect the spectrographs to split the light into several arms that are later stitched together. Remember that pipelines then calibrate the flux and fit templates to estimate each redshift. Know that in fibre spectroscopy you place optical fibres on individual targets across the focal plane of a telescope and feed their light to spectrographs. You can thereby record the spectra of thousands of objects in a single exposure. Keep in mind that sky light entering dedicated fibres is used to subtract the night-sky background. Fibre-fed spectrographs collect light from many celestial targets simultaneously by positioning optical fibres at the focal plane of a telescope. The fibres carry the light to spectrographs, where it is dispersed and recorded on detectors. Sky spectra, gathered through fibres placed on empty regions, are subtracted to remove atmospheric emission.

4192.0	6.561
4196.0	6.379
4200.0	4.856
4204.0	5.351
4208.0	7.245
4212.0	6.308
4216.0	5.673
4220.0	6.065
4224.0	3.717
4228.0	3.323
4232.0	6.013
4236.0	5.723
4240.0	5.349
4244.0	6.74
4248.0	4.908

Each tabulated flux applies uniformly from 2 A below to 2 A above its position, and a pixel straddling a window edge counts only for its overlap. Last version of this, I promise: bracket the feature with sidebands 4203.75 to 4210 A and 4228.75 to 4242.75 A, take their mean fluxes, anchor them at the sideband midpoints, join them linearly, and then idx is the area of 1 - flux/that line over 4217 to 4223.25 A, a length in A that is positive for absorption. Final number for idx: 0.6 A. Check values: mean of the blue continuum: 6.56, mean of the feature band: 5.53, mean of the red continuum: 5.54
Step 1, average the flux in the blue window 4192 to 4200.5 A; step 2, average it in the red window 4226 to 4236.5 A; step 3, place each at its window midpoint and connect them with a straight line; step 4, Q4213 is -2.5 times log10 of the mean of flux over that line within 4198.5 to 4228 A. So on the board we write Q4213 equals 0.00 mag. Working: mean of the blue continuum 5.97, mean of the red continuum 4.92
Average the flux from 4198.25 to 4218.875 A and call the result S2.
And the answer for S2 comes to 5.91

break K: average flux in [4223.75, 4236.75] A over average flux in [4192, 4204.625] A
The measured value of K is 0.8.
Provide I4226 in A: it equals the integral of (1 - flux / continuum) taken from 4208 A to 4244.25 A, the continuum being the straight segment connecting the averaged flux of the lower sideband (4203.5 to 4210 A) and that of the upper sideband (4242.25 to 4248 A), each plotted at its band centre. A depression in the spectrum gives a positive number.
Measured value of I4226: 4.8 A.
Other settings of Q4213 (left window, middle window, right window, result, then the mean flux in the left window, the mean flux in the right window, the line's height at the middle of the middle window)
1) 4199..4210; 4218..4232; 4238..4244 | 0.26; 5.9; 5.81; 5.85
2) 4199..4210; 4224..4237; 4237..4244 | 0.22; 5.9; 5.8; 5.83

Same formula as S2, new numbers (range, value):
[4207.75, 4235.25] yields 5.38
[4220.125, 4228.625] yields 4.11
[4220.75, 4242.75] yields 4.96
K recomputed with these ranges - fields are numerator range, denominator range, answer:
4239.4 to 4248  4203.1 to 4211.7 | 0.92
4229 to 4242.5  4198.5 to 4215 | 0.93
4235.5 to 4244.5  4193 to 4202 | 1.02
